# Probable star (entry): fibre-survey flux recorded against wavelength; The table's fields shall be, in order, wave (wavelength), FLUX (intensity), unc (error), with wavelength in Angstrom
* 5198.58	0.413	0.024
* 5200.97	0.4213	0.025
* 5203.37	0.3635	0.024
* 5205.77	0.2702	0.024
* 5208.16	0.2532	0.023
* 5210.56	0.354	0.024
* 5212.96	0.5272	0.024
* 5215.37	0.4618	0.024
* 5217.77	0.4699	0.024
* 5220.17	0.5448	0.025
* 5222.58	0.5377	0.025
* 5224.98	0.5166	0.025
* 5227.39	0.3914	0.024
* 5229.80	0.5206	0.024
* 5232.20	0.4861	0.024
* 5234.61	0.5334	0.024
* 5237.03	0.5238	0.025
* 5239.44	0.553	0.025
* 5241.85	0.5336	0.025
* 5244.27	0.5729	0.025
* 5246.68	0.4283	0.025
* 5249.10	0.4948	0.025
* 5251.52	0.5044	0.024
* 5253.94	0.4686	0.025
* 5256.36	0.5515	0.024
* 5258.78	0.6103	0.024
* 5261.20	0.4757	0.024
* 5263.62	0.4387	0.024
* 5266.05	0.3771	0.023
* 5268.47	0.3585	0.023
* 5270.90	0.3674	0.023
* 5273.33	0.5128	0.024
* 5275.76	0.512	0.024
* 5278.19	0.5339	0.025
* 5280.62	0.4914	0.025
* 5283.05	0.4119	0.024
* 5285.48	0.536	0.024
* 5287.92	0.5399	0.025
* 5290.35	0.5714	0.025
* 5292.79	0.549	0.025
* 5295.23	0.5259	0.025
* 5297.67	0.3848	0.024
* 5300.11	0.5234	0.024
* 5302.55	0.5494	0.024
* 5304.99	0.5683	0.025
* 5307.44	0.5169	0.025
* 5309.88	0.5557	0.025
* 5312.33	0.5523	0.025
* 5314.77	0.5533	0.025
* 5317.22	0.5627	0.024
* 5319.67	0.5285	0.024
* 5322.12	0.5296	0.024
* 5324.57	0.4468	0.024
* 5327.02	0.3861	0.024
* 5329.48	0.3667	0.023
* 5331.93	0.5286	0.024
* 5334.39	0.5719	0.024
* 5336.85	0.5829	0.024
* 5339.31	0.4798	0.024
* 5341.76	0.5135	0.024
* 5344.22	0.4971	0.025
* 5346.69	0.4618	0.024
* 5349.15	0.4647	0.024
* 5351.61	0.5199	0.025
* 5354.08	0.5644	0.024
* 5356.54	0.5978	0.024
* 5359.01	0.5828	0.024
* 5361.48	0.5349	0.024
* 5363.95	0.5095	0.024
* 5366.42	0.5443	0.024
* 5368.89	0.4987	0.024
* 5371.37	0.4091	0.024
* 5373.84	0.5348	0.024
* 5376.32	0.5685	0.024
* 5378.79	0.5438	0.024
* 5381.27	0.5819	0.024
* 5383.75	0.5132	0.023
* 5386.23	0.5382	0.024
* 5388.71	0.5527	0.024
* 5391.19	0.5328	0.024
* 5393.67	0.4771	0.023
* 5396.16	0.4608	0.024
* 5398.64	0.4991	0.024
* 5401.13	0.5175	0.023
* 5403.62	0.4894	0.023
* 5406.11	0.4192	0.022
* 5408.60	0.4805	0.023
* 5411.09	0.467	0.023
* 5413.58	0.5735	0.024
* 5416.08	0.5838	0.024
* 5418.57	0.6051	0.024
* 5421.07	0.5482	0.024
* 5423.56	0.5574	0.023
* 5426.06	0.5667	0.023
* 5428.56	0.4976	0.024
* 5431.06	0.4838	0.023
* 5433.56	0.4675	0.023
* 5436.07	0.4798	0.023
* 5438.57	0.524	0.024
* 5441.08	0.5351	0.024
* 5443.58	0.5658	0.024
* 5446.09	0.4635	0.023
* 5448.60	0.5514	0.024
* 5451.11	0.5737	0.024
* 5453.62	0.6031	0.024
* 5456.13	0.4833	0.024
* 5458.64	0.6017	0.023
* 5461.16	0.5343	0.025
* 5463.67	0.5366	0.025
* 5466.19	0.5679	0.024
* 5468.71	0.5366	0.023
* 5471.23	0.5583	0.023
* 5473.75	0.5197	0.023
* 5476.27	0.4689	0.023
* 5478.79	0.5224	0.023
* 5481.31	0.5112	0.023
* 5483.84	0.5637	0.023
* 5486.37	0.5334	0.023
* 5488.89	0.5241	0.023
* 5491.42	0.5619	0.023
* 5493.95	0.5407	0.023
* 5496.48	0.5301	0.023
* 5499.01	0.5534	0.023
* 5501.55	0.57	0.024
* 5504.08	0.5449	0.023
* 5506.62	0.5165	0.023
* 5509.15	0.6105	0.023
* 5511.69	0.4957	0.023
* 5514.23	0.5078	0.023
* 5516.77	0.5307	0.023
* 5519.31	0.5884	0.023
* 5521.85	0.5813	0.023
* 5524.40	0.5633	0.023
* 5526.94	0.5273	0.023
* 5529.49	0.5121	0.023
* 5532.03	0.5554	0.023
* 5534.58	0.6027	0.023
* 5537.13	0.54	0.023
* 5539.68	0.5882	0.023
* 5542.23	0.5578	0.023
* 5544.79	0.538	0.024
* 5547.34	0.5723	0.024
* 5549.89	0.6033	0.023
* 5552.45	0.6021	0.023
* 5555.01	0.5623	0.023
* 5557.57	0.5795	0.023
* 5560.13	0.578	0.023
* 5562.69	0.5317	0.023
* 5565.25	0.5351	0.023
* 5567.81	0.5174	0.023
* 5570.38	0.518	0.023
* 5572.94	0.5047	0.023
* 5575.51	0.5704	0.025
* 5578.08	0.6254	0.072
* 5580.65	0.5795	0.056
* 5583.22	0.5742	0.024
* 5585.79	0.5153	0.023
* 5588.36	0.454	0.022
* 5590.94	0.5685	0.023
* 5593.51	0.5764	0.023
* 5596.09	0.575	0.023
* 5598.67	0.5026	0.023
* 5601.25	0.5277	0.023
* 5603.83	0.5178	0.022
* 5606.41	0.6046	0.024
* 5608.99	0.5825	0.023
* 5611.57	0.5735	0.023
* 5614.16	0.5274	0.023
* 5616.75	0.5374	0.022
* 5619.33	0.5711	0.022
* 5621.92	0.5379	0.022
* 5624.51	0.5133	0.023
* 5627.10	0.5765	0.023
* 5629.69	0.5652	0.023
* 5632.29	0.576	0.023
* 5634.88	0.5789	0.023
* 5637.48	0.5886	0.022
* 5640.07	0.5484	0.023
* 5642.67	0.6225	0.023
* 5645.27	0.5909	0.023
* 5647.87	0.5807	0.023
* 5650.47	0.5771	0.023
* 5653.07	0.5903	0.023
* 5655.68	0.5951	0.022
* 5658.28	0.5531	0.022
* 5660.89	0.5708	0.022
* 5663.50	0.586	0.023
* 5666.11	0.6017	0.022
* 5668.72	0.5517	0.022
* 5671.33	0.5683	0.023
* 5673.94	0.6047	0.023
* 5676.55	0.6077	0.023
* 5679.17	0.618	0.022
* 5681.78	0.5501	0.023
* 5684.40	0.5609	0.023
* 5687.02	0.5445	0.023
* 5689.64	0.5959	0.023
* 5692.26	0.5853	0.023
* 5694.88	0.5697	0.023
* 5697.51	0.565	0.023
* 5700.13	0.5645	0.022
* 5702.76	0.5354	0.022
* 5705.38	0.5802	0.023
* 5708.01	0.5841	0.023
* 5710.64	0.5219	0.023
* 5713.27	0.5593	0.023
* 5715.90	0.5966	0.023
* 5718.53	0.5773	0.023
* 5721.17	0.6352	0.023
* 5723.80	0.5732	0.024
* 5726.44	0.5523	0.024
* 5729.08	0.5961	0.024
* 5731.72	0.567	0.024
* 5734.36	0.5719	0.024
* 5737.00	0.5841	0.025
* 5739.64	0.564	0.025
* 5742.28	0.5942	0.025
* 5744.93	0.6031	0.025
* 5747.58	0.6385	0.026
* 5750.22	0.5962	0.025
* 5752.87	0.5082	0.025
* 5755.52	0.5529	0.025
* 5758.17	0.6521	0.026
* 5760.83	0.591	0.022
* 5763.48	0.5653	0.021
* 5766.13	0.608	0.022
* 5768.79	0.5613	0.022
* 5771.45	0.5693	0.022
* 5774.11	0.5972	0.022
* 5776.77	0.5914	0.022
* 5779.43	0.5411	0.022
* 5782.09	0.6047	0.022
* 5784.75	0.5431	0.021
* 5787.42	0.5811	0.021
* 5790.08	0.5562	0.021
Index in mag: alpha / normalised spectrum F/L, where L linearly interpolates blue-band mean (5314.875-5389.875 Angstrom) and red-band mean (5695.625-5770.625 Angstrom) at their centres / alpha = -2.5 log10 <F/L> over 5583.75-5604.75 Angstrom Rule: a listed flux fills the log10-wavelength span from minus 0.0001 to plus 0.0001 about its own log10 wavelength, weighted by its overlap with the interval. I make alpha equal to 0.05 mag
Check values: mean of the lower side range 0.518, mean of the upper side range 0.578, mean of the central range 0.531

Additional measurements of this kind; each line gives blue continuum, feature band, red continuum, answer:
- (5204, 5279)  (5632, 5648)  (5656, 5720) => -0.04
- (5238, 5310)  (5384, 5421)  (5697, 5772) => 0.01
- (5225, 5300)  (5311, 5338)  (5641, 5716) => -0.01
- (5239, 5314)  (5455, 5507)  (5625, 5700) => 0.01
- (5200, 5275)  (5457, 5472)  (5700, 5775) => -0.07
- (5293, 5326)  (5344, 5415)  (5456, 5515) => 0.03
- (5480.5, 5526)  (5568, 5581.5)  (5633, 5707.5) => 0.01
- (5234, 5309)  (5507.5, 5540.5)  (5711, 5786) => -0.02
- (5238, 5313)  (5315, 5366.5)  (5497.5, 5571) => 0.00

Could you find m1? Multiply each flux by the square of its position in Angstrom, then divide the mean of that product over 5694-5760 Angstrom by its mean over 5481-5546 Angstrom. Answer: 1.1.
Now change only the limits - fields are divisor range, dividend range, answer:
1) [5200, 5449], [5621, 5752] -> 1.31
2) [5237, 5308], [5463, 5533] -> 1.18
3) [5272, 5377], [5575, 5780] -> 1.26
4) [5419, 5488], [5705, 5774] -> 1.21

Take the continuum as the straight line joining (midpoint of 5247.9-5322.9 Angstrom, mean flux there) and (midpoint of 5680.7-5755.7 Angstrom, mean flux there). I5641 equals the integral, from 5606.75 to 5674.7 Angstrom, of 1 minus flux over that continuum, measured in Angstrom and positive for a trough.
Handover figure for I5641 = -1.3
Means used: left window 0.505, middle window 0.572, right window 0.574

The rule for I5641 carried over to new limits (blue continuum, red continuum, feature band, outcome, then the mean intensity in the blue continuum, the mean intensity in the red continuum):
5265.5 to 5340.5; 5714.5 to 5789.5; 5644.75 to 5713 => -0.7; 0.5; 0.582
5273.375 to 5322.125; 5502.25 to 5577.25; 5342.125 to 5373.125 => 0.9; 0.524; 0.554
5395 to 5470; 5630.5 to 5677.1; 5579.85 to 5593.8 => 0.6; 0.526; 0.582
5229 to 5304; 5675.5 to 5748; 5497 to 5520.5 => -0.2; 0.498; 0.578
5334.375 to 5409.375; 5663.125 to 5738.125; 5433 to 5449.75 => 0.5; 0.517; 0.576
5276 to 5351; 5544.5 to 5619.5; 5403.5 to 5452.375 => 0.6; 0.51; 0.554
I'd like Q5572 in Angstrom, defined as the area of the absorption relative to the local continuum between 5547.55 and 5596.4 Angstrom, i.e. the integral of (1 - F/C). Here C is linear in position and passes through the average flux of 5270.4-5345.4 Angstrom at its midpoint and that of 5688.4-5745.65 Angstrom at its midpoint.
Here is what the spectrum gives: -0.4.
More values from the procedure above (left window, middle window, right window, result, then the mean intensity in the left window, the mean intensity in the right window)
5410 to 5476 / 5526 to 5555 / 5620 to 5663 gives -0.5 Angstrom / 0.537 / 0.573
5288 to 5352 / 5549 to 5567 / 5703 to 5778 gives -0.6 Angstrom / 0.512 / 0.581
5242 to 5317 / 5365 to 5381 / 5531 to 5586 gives 0.1 Angstrom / 0.503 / 0.562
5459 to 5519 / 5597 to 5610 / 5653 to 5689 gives 0.4 Angstrom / 0.538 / 0.579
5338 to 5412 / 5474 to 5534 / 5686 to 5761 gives -0.4 Angstrom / 0.512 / 0.578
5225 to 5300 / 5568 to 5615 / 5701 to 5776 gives 0.3 Angstrom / 0.493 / 0.58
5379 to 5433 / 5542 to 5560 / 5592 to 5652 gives -0.8 Angstrom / 0.521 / 0.563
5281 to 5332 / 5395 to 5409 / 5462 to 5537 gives 1.3 Angstrom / 0.508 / 0.543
